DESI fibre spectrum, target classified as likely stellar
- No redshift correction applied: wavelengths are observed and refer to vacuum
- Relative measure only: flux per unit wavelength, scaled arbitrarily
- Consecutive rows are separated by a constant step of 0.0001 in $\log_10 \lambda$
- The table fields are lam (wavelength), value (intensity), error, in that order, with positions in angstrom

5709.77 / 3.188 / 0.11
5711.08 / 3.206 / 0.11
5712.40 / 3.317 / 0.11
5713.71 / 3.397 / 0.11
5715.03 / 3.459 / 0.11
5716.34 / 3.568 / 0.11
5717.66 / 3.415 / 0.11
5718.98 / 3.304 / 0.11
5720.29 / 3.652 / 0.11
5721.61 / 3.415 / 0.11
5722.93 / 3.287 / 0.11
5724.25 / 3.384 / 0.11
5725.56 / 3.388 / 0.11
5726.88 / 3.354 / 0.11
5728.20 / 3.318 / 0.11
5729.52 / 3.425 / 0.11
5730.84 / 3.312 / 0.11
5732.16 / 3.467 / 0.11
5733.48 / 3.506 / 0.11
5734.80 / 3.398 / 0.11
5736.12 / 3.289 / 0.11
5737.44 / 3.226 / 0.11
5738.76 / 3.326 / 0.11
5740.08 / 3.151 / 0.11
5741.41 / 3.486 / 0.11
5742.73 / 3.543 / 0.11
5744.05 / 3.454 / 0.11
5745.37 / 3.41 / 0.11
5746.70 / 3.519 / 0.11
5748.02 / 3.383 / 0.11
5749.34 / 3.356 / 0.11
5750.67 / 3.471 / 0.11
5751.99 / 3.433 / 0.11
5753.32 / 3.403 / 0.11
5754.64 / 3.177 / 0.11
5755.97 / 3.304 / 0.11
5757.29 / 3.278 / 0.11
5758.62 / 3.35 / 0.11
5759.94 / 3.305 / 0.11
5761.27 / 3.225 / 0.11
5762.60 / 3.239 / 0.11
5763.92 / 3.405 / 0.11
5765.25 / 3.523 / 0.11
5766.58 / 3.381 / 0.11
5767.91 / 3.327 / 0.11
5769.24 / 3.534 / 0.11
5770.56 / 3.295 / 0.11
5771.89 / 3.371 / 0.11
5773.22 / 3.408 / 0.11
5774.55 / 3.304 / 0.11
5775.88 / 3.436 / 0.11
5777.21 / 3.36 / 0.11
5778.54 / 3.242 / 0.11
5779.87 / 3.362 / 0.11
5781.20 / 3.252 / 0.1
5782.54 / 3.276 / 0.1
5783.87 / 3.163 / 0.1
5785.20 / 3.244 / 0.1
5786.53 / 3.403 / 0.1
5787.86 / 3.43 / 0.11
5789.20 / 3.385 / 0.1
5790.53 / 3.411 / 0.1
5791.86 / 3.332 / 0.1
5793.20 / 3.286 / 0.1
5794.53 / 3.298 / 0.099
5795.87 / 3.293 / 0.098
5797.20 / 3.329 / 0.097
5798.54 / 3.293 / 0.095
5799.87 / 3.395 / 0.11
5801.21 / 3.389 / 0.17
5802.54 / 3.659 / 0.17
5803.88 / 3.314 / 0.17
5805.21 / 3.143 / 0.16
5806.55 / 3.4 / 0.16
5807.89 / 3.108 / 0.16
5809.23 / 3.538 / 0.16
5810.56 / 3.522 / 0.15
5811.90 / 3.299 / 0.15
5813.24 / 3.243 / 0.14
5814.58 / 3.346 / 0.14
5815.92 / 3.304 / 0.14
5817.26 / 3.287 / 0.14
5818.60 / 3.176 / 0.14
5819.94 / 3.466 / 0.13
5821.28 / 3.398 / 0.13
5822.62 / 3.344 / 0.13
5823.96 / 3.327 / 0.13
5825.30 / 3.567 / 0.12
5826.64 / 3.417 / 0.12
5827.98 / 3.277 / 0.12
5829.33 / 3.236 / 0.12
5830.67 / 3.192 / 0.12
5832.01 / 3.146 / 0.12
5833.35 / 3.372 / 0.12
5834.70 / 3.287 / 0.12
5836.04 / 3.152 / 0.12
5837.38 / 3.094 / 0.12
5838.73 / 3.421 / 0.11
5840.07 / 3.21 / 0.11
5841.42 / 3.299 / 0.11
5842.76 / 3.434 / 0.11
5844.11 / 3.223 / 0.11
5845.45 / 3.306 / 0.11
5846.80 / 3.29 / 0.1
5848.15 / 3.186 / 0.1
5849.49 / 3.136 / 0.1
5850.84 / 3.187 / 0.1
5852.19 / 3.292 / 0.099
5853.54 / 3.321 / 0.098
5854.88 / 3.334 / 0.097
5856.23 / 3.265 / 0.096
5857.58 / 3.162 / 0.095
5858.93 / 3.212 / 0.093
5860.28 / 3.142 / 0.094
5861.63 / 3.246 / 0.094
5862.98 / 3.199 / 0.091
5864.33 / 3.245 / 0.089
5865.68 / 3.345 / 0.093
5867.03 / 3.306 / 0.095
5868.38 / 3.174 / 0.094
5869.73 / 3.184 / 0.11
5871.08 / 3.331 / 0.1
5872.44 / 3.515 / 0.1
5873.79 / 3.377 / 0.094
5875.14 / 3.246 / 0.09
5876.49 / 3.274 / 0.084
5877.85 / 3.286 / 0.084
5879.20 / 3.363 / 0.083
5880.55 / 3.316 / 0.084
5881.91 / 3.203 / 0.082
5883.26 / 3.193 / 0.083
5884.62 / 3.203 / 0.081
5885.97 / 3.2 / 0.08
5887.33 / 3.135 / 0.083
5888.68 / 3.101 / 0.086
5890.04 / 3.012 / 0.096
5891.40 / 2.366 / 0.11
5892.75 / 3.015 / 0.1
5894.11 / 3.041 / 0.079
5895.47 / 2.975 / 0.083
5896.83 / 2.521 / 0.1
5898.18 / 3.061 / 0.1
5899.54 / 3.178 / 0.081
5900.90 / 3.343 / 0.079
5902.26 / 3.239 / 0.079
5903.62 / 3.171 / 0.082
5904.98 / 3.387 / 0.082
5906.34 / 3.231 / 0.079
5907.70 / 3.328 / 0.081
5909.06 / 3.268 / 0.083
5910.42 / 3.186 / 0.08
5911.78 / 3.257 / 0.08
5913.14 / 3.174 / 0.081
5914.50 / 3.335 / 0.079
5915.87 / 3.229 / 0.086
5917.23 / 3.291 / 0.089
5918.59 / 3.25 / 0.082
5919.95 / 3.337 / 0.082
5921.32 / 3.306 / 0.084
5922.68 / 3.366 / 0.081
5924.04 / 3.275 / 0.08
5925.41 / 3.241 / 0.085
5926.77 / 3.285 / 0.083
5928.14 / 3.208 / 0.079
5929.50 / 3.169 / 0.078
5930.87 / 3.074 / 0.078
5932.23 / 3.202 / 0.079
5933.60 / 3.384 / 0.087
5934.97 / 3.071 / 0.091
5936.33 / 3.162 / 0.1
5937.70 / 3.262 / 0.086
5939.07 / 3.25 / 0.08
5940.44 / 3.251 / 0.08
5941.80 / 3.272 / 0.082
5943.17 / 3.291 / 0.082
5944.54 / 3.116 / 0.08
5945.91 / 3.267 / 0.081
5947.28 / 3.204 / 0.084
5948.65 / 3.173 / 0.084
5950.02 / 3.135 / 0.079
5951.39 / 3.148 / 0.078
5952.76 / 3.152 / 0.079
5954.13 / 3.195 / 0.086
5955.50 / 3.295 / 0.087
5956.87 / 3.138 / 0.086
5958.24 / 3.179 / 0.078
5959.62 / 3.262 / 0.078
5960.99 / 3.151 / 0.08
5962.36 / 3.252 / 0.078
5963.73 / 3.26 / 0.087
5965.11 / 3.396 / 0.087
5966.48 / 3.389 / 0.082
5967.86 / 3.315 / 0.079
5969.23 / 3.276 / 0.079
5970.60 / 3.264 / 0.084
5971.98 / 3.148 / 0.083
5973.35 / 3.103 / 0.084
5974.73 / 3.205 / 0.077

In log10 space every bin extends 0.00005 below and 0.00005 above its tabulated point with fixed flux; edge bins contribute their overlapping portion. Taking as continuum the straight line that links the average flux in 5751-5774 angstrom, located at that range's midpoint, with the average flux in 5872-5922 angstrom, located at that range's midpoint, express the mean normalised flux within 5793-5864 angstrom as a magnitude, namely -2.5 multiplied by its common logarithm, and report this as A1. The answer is -0.01 mag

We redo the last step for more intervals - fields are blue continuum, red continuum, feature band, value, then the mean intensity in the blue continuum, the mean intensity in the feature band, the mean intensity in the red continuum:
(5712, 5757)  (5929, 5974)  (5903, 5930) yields -0.01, 3.39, 3.27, 3.22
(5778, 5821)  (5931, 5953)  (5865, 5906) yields 0.03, 3.33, 3.17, 3.21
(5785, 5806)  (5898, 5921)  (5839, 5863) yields 0.02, 3.35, 3.25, 3.25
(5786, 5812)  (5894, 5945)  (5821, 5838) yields 0.01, 3.36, 3.29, 3.21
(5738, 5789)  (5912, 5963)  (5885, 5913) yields 0.05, 3.36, 3.1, 3.23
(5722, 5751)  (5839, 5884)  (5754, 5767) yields 0.01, 3.38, 3.32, 3.27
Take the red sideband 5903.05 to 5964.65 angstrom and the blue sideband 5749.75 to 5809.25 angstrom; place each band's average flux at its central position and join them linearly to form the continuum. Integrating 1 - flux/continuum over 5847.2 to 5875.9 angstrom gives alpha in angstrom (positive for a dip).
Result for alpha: 0.2 angstrom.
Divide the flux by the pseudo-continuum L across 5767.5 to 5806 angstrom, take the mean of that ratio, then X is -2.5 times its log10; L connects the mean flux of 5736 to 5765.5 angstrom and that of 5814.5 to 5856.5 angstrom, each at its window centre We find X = 0.00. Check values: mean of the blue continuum 3.36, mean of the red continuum 3.29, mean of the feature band 3.34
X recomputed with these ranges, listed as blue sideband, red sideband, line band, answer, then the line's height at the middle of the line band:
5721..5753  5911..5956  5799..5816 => -0.01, 3.33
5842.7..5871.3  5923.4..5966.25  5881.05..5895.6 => 0.07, 3.24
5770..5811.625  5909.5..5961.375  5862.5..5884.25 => 0.00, 3.28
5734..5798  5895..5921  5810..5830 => -0.02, 3.29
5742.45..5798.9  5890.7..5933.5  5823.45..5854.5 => 0.00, 3.27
